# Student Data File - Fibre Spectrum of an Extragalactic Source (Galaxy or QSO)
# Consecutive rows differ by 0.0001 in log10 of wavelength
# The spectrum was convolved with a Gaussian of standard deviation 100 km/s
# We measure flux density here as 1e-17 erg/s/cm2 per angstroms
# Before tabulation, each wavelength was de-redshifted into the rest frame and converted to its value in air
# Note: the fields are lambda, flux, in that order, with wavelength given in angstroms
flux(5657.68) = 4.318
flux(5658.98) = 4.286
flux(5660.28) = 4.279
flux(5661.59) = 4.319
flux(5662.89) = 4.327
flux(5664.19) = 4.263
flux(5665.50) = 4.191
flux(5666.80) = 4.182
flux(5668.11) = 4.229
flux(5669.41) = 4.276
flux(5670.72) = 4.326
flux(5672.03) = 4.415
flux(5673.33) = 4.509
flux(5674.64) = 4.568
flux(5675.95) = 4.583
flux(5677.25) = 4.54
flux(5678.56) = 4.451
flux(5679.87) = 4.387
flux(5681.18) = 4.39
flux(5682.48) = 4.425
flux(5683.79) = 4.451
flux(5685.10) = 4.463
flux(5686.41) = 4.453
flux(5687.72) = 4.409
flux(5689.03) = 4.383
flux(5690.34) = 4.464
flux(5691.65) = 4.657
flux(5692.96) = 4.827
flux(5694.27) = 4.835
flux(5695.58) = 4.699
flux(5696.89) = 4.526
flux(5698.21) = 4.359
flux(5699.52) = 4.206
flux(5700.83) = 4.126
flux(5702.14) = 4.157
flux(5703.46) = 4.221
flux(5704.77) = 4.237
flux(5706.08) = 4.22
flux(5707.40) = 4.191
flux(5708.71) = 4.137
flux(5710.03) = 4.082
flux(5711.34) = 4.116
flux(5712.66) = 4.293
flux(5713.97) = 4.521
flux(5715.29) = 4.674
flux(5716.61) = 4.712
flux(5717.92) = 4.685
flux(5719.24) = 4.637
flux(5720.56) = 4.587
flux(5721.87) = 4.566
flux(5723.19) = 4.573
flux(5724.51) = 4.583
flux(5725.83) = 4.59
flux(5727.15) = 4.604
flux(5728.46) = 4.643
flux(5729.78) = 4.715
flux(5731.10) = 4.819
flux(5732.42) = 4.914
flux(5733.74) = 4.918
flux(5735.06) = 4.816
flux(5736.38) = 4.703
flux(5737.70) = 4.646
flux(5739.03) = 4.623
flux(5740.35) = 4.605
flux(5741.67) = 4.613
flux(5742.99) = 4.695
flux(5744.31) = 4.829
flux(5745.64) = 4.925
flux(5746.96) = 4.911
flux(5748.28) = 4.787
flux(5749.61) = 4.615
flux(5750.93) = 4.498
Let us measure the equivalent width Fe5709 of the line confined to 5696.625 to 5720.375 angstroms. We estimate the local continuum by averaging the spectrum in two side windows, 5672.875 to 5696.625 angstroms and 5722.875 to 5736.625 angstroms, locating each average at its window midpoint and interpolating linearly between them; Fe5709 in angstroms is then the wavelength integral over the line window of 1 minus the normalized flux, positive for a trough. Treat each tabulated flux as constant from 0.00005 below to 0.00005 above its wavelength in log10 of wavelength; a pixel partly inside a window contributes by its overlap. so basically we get 1.5 angstroms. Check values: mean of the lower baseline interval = 4.53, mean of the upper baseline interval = 4.72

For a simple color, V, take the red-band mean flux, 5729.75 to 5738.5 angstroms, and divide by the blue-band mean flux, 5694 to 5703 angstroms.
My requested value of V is 1.09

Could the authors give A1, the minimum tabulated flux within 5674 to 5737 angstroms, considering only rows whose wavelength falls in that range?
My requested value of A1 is 4.082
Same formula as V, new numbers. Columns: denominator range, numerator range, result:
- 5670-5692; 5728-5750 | 1.07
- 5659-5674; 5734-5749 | 1.10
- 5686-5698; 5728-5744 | 1.03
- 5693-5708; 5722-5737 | 1.08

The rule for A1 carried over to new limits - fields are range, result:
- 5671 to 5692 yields 4.383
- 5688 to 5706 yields 4.126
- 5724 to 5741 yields 4.583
